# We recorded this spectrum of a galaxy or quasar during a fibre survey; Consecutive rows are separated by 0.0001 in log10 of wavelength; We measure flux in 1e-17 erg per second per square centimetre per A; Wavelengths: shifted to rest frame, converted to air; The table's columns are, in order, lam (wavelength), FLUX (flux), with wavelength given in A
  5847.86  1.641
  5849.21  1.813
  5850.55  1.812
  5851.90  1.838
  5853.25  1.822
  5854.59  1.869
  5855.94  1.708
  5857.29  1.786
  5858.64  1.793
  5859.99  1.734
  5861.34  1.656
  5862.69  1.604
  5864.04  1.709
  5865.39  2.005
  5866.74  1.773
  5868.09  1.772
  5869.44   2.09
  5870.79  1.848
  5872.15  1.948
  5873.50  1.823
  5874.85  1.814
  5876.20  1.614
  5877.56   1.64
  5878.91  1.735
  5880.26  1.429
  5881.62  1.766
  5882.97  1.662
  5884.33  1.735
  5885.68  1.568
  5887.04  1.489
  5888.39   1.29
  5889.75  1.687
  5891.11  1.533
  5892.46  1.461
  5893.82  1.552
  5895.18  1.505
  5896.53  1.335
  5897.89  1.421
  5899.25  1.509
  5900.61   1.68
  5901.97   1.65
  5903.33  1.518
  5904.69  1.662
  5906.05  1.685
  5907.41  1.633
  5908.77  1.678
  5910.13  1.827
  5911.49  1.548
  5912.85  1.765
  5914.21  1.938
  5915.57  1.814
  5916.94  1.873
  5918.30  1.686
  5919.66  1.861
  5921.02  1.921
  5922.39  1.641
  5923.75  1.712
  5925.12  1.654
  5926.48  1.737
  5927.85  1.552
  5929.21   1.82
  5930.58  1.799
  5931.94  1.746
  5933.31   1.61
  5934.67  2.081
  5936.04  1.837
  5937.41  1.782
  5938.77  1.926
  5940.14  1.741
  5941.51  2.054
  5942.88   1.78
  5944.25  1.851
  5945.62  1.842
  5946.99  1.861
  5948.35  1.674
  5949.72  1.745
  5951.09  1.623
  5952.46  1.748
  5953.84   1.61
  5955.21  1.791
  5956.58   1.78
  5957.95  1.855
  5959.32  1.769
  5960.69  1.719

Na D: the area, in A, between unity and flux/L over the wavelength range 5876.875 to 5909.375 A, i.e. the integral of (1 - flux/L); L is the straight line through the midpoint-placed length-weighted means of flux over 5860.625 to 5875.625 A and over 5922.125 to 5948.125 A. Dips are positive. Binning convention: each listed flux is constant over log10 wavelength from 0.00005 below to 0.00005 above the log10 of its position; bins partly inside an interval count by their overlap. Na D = 4.2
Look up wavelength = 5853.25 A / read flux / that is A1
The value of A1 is 1.822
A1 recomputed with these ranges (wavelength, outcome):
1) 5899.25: 1.509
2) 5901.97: 1.65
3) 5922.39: 1.641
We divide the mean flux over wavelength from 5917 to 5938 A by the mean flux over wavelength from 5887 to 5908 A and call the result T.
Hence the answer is 1.15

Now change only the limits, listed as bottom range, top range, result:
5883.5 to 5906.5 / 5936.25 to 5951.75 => 1.17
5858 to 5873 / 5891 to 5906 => 0.85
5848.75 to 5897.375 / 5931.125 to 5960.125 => 1.06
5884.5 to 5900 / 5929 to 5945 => 1.23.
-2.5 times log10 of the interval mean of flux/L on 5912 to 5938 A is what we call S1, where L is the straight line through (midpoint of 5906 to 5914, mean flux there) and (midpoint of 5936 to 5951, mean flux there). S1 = -0.014 mag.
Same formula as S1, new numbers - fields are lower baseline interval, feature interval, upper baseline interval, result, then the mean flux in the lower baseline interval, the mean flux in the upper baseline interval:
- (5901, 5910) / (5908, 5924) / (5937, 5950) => -0.05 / 1.65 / 1.83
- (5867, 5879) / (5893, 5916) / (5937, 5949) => 0.12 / 1.81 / 1.84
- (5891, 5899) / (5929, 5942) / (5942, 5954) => -0.09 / 1.47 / 1.76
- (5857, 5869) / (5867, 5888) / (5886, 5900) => -0.06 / 1.76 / 1.48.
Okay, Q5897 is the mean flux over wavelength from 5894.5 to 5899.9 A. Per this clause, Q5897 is 1.44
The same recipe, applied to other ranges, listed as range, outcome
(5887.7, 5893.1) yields 1.49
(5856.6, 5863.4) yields 1.71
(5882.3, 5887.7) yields 1.61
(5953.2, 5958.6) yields 1.76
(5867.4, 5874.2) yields 1.9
